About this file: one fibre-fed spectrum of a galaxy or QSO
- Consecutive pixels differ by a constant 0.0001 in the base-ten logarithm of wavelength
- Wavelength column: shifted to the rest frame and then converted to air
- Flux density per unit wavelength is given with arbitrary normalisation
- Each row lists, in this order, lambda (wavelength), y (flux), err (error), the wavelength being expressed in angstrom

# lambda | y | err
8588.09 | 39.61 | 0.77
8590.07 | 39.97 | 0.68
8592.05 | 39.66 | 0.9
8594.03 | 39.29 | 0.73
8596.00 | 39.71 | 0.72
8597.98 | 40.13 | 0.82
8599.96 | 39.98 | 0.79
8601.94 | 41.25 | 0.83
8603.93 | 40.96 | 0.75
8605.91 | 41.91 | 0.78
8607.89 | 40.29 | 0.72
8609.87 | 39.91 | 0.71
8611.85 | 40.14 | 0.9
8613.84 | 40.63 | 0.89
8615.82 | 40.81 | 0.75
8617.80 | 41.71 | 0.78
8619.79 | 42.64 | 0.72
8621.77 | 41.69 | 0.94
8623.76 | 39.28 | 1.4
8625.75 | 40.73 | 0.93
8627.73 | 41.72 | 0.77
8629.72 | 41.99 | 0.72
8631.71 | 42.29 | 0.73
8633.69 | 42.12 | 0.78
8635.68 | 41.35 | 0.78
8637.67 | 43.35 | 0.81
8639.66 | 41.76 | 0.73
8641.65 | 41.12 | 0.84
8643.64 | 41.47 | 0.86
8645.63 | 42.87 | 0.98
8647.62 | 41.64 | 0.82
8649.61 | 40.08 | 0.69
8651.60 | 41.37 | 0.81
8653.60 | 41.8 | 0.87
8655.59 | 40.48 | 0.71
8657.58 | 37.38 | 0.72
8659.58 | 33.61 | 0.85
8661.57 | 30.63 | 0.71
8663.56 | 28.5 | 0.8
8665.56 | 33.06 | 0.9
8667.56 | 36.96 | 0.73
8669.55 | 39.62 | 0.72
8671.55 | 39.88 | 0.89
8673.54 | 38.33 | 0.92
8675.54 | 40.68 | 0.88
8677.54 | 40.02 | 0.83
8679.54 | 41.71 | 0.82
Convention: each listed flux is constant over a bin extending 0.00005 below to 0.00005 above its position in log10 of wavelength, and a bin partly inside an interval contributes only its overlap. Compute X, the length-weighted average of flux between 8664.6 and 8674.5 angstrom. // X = 37.6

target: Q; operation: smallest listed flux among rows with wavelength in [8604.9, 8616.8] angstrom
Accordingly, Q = 39.91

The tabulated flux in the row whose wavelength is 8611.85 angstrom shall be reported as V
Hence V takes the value 40.14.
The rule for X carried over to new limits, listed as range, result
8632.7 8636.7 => 41.8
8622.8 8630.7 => 40.9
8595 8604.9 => 40.4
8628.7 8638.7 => 42.2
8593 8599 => 39.8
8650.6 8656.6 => 41.2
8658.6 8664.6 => 30.9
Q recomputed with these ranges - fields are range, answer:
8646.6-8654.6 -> 40.08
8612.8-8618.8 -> 40.63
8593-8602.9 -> 39.29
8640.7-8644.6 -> 41.12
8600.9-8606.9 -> 40.96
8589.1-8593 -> 39.66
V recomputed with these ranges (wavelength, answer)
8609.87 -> 39.91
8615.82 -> 40.81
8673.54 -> 38.33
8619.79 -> 42.64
